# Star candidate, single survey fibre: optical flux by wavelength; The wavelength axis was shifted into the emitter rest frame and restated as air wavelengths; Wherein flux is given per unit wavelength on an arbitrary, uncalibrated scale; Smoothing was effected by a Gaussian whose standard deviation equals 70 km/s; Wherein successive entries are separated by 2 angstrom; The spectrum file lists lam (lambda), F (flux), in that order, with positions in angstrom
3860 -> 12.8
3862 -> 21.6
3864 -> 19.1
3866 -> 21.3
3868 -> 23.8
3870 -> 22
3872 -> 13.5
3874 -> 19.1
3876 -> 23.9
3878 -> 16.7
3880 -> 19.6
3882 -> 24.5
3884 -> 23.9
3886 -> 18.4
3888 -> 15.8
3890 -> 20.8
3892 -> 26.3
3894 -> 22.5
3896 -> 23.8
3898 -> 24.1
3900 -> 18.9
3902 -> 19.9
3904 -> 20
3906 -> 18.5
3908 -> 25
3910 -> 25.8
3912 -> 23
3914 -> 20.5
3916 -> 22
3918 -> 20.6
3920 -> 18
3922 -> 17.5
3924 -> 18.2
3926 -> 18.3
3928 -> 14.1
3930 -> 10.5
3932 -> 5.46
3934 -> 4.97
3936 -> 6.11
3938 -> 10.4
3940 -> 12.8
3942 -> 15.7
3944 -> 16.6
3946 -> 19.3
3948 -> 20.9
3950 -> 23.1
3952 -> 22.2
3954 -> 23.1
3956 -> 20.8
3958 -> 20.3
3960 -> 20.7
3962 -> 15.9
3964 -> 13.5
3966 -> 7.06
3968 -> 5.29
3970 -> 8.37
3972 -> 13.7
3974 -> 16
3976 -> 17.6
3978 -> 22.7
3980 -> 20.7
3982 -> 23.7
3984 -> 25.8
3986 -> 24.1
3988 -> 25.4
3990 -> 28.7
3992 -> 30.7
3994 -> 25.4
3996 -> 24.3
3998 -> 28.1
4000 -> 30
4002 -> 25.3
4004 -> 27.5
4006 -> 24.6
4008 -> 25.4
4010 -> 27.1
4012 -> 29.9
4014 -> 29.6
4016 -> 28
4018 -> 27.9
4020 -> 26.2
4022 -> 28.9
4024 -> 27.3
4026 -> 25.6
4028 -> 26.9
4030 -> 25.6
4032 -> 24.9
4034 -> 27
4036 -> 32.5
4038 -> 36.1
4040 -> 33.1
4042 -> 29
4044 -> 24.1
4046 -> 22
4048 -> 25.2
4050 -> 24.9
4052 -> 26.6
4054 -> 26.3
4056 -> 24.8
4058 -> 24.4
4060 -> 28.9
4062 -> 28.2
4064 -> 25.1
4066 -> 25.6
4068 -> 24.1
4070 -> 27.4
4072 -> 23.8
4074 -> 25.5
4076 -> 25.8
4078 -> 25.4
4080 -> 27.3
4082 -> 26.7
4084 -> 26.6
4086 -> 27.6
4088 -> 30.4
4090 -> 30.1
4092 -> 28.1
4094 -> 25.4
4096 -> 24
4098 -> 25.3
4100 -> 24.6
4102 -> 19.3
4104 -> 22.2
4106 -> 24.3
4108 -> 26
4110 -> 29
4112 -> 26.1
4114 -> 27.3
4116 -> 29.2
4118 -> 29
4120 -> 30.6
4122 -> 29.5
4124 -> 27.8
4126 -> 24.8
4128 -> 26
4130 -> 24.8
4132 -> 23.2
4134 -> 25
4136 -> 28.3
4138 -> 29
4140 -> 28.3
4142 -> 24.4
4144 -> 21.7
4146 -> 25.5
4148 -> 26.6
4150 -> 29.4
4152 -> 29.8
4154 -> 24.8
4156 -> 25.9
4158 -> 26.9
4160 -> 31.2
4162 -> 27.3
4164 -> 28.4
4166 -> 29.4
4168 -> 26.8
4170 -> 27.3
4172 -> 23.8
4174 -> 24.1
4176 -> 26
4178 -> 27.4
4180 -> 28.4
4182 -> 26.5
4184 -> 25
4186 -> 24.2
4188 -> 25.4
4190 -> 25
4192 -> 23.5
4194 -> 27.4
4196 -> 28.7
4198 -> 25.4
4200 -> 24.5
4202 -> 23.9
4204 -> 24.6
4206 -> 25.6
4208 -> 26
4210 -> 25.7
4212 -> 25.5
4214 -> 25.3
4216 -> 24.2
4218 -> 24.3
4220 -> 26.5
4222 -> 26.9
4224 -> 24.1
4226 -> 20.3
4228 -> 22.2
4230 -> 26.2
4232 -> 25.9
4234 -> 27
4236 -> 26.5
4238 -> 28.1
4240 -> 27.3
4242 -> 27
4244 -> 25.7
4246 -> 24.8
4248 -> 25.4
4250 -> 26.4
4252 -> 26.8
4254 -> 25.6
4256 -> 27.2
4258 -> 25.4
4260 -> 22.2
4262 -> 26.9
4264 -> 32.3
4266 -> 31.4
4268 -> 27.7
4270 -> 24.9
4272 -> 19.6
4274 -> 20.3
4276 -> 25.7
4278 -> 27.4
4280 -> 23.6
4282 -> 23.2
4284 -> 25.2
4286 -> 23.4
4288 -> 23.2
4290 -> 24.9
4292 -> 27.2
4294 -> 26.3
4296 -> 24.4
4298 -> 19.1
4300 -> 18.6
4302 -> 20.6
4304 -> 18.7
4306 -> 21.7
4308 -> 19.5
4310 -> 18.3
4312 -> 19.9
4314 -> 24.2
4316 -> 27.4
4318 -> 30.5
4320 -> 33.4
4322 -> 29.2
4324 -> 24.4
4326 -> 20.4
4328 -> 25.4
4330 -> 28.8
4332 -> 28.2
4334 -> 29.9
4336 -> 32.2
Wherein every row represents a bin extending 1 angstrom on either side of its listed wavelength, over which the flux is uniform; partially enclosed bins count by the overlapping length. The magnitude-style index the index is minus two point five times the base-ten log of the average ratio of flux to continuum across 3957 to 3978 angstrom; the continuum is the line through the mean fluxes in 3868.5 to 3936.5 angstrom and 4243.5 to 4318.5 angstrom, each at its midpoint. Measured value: 0.363 mag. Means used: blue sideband 19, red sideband 24.3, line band 14.3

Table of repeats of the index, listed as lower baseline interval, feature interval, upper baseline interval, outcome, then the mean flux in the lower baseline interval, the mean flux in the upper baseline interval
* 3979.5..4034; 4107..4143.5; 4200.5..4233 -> -0.06 mag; 26.6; 24.8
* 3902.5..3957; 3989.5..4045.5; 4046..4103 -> -0.22 mag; 17.6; 25.9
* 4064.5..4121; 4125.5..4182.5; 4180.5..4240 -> -0.03 mag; 26.3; 25.4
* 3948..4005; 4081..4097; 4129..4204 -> -0.14 mag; 21.1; 26.3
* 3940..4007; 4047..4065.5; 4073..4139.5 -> -0.07 mag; 20.7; 26.5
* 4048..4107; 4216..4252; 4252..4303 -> -0.03 mag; 25.8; 24.7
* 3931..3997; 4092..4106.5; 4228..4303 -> -0.13 mag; 17.9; 25.2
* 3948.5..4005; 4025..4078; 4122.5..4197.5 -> -0.15 mag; 21.1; 26.4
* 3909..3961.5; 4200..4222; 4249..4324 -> -0.10 mag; 17.3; 24.7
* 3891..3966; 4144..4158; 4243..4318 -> -0.20 mag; 18.2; 24.3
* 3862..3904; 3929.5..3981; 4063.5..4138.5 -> 0.44 mag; 20.9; 26.3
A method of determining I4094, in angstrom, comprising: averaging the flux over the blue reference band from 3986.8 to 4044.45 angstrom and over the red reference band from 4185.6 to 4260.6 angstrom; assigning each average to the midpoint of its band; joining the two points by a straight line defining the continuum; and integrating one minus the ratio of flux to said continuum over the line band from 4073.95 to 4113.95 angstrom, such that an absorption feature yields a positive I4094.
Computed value 1.3 angstrom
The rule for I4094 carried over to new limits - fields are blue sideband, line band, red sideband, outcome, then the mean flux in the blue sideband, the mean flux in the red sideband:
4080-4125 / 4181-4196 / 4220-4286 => 0.3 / 26.8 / 25.6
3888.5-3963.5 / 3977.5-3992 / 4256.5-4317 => -4.2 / 18.5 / 23.8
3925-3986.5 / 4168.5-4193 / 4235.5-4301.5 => -3.2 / 16.1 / 25.2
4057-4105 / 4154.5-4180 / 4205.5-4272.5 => -1.2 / 25.9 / 25.8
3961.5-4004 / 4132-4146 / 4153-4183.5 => 0.0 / 20.8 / 26.9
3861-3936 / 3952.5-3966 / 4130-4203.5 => 1.7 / 19.3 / 26.3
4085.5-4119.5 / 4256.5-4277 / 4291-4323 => -1.2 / 26.4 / 23.7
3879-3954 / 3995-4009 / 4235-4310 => -4.4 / 18.7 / 24.6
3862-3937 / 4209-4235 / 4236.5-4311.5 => -1.3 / 19.1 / 24.5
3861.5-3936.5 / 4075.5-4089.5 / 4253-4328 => -3.6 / 19.2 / 24.4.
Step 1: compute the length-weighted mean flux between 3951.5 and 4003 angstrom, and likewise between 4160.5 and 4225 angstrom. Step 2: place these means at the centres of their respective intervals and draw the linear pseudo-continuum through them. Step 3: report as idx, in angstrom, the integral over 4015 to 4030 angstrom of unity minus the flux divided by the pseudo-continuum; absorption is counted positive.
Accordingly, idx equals -3.67 angstrom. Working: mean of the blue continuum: 20.7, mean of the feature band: 27.1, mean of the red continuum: 25.9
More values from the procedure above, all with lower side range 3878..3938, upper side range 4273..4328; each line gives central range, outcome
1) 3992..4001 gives -3.4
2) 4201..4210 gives -1.0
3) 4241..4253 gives -1.5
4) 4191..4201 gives -1.6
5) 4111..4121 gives -3.3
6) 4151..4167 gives -4.4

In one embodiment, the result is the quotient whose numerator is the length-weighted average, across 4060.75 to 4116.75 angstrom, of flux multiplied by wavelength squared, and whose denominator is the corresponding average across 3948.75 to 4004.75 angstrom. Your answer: 1.31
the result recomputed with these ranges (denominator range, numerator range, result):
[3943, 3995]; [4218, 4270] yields 1.52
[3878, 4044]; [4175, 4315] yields 1.32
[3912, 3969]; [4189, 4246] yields 1.83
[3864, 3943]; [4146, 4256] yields 1.62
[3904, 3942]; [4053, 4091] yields 1.76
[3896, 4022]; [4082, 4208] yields 1.42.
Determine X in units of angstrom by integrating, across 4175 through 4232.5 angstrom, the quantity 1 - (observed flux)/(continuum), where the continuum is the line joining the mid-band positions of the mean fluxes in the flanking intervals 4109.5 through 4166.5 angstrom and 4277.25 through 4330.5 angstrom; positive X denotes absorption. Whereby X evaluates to 1.3 angstrom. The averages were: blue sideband 27.2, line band 25.3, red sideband 24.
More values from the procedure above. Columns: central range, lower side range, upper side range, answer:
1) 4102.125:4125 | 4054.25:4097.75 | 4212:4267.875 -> -0.64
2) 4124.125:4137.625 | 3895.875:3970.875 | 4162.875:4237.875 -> -1.30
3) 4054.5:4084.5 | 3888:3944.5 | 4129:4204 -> -3.86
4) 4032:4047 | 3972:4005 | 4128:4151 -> -2.33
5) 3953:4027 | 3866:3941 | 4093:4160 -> -3.79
